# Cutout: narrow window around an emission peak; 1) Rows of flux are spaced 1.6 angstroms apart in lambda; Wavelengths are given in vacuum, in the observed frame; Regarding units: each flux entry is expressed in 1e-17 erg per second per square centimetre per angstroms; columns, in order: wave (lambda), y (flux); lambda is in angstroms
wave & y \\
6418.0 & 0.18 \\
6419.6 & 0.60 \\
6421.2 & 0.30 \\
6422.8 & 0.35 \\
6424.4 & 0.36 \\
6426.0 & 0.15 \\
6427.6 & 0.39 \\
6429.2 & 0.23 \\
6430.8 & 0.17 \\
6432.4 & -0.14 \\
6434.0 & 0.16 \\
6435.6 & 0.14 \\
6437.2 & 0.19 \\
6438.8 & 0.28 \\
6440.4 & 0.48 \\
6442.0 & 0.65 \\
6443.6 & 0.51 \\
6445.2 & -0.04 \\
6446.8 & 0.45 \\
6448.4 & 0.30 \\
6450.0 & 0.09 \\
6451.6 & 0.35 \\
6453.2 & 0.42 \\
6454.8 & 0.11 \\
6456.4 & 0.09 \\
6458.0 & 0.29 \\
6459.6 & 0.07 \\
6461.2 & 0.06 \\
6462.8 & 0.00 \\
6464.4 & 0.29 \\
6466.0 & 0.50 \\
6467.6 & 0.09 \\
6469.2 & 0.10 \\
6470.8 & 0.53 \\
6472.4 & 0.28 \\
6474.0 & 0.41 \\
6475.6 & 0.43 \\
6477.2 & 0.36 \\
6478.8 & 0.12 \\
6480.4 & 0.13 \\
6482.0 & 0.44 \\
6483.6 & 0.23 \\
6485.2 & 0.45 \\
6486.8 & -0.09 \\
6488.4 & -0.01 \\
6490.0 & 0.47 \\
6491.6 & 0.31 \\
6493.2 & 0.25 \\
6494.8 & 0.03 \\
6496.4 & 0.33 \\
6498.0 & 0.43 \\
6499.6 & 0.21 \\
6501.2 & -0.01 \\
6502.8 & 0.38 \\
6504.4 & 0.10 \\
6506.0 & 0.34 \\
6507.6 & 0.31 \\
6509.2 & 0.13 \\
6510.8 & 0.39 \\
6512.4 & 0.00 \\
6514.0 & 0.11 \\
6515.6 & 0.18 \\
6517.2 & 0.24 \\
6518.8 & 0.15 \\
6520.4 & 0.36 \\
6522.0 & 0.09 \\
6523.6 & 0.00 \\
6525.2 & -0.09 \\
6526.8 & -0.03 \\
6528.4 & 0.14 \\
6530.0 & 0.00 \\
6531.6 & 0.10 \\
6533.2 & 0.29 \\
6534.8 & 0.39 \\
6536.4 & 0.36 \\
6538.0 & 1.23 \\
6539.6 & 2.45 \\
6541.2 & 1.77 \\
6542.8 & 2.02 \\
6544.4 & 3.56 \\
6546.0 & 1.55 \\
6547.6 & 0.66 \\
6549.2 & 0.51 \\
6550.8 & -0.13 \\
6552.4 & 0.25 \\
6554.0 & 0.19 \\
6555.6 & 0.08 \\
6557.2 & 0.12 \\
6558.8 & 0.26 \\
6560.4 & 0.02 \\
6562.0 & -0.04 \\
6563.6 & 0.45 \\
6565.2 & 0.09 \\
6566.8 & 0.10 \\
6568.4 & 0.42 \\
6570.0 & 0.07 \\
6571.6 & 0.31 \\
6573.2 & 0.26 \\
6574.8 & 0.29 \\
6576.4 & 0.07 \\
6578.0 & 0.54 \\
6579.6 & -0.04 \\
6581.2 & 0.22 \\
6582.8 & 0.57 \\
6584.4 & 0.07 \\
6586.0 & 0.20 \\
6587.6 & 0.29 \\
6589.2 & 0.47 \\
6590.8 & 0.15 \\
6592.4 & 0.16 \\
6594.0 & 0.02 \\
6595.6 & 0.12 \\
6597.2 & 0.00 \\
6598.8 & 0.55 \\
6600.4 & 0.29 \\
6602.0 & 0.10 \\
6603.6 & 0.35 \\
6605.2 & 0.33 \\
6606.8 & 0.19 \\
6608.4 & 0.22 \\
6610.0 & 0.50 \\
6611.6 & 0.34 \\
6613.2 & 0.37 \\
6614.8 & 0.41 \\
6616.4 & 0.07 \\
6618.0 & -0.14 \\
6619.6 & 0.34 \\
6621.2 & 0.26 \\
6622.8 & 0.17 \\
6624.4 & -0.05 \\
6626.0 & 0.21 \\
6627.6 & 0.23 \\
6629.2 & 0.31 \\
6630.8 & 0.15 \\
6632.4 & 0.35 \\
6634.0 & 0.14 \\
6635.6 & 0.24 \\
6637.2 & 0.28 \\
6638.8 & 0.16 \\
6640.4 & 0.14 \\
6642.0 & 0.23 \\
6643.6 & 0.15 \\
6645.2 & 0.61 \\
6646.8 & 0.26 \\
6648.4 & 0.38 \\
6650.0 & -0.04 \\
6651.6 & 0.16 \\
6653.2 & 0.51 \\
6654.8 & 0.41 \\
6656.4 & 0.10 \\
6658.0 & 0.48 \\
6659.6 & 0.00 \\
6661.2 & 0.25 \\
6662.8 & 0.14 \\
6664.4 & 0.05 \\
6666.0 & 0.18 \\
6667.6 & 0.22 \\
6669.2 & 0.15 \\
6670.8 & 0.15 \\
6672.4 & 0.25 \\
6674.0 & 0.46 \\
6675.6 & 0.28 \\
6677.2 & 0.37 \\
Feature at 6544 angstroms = [O II] 3727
